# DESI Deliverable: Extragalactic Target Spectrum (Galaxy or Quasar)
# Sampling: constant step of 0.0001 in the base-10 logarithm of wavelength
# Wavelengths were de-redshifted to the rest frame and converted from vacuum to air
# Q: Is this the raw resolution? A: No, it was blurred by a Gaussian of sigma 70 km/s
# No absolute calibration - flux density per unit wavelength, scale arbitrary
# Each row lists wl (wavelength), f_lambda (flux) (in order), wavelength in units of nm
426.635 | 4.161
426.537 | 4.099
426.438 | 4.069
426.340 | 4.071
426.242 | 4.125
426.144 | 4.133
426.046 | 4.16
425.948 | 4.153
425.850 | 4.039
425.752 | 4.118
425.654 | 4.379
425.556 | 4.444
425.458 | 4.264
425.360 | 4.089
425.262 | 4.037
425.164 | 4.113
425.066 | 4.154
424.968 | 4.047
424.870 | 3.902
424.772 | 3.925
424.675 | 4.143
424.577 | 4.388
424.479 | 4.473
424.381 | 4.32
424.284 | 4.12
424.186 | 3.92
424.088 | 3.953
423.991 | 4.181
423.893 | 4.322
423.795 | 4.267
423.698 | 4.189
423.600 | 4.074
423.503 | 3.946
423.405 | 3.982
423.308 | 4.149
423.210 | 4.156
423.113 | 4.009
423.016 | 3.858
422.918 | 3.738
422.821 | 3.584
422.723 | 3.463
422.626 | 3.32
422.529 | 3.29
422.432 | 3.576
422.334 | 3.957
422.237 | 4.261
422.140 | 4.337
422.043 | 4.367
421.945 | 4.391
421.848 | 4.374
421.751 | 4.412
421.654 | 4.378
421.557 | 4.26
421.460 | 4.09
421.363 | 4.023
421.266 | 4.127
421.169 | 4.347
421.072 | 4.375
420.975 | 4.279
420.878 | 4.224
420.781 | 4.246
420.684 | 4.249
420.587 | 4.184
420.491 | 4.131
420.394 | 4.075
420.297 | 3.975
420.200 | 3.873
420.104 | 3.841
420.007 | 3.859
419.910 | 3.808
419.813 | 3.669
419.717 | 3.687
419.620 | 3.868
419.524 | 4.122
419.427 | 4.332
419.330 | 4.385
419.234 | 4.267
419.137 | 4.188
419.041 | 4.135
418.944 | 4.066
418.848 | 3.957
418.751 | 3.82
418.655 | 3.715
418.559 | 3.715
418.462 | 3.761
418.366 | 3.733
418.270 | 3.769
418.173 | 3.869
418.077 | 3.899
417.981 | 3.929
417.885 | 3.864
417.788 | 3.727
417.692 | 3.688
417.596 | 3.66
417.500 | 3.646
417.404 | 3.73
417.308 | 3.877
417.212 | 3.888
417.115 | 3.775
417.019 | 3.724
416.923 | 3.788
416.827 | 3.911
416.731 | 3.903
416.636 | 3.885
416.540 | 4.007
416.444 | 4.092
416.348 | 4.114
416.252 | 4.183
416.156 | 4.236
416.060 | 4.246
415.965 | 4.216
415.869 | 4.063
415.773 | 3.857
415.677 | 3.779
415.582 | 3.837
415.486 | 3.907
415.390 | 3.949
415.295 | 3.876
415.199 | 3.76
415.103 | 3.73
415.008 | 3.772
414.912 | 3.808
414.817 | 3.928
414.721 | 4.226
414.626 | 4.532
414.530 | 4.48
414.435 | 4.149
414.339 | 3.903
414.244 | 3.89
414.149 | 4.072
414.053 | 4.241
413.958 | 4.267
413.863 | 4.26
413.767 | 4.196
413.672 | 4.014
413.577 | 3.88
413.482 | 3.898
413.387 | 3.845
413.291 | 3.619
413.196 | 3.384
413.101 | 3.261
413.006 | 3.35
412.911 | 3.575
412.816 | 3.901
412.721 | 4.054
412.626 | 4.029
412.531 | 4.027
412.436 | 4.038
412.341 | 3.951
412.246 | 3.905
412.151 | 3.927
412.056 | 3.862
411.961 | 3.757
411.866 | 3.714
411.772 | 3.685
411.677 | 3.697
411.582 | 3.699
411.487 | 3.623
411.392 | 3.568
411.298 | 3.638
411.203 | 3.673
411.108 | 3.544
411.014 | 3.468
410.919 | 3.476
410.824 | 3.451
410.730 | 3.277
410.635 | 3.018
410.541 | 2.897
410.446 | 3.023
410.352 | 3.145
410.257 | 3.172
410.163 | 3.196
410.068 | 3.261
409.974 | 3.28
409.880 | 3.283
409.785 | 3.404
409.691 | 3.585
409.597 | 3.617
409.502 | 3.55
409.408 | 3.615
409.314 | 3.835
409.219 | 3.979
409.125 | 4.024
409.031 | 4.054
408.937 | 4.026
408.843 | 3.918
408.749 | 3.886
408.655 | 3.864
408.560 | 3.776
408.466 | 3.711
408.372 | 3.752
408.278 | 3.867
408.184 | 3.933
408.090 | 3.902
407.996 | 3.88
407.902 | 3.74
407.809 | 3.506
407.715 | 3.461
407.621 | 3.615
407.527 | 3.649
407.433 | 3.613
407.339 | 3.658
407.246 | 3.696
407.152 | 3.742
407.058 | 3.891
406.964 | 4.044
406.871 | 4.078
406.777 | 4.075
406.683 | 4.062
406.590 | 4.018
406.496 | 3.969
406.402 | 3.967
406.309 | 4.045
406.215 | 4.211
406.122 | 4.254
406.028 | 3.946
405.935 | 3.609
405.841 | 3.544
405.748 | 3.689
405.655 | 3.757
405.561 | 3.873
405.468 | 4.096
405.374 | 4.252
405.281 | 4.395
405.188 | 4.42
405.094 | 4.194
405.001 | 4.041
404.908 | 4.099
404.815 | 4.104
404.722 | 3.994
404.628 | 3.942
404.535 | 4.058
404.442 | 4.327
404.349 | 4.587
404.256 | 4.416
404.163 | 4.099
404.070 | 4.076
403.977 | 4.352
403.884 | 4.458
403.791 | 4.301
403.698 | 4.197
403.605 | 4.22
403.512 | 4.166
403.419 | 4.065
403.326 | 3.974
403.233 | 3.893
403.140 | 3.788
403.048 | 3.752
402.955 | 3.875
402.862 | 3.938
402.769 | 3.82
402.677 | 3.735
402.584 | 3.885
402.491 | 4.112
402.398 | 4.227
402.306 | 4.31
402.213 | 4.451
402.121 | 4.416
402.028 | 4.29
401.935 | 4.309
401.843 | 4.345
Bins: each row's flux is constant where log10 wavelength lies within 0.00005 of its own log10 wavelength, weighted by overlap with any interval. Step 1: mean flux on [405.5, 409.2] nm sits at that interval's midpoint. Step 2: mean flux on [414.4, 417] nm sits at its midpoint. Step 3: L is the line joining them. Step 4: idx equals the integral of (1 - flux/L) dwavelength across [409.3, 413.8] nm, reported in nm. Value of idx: 0.38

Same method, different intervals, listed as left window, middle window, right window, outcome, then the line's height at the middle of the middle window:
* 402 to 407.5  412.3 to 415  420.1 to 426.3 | 0.08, 4.07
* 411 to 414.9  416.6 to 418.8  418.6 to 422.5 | 0.12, 4.02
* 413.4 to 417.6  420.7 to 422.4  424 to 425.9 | -0.07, 4.09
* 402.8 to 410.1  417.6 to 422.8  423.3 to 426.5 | 0.11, 4.08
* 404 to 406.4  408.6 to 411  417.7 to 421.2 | 0.32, 4.05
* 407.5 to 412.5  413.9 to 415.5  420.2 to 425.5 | -0.10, 3.8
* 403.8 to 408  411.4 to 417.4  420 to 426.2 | 0.19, 4.04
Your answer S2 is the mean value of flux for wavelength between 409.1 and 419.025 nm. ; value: 3.79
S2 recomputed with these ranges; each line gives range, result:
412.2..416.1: 3.94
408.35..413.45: 3.63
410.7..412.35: 3.66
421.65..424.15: 4.01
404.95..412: 3.73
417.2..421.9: 4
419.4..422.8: 4.04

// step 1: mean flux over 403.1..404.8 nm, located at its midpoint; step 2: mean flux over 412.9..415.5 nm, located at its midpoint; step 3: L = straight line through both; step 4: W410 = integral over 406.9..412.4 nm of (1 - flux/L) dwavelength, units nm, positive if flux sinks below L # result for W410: 0.53 nm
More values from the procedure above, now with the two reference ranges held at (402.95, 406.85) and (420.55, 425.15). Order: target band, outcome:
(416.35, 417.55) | 0.07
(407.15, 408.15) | 0.10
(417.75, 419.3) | 0.07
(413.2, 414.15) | 0.02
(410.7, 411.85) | 0.14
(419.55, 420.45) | 0.05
